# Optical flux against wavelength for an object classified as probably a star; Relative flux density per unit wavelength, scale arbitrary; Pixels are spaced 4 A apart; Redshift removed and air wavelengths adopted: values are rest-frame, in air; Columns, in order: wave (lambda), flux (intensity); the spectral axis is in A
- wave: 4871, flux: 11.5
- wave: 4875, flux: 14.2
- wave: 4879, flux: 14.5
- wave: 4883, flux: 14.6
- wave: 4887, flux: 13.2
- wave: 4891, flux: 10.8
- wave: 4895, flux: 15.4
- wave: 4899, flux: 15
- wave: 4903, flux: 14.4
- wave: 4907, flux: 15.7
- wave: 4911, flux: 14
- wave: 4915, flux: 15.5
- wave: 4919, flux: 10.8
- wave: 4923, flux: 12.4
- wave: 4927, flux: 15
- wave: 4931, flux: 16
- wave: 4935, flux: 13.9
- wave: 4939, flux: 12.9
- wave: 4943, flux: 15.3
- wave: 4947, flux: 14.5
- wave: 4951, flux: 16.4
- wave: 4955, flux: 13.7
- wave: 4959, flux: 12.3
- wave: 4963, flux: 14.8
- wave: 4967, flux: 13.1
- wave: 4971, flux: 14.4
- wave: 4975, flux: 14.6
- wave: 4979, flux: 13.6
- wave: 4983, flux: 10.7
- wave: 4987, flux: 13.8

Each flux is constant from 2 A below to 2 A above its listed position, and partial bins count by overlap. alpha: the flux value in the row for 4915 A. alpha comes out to 15.5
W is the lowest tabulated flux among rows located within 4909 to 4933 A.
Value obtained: 10.8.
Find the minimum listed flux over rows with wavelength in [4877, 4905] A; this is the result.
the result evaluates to 10.8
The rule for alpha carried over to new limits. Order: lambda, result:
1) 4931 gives 16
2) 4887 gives 13.2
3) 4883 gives 14.6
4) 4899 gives 15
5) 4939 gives 12.9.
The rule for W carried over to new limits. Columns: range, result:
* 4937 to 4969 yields 12.3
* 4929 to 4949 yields 12.9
